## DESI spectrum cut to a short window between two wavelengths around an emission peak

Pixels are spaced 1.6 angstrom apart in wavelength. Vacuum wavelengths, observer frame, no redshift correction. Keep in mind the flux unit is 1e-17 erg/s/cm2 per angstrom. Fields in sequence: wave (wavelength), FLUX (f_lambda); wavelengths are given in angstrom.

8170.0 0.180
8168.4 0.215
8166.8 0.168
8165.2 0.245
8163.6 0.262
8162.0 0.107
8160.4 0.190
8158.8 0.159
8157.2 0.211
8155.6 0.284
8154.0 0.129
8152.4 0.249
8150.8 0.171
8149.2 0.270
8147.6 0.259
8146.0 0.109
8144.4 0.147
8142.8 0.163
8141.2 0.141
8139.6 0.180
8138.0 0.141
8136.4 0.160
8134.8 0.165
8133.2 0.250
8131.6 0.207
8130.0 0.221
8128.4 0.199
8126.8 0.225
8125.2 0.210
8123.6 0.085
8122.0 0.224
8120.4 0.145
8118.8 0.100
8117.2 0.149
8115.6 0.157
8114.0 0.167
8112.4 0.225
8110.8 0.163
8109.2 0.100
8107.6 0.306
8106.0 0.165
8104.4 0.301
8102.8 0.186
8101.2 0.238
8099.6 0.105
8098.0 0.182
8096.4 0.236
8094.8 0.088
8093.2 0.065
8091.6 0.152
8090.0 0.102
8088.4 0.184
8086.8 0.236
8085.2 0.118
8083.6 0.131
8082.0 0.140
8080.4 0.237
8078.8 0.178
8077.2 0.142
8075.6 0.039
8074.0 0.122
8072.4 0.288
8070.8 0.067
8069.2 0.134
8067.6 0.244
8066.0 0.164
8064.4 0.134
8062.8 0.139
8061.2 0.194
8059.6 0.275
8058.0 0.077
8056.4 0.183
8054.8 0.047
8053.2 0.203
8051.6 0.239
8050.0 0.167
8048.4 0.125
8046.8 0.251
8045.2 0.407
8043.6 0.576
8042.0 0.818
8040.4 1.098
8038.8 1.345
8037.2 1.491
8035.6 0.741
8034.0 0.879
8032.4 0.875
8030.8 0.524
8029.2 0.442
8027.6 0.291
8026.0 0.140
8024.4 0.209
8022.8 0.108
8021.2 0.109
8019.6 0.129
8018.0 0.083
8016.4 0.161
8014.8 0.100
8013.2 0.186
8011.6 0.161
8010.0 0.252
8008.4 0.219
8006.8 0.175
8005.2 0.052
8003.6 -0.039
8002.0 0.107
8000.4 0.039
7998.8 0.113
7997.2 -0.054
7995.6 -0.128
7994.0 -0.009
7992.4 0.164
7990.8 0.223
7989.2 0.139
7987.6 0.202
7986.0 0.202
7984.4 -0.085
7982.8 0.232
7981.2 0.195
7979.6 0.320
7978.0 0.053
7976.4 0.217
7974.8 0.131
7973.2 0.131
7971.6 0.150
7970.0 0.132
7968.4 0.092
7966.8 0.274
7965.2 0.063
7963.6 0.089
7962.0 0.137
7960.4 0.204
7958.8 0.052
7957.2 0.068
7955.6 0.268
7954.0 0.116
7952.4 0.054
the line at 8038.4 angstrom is [O II]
